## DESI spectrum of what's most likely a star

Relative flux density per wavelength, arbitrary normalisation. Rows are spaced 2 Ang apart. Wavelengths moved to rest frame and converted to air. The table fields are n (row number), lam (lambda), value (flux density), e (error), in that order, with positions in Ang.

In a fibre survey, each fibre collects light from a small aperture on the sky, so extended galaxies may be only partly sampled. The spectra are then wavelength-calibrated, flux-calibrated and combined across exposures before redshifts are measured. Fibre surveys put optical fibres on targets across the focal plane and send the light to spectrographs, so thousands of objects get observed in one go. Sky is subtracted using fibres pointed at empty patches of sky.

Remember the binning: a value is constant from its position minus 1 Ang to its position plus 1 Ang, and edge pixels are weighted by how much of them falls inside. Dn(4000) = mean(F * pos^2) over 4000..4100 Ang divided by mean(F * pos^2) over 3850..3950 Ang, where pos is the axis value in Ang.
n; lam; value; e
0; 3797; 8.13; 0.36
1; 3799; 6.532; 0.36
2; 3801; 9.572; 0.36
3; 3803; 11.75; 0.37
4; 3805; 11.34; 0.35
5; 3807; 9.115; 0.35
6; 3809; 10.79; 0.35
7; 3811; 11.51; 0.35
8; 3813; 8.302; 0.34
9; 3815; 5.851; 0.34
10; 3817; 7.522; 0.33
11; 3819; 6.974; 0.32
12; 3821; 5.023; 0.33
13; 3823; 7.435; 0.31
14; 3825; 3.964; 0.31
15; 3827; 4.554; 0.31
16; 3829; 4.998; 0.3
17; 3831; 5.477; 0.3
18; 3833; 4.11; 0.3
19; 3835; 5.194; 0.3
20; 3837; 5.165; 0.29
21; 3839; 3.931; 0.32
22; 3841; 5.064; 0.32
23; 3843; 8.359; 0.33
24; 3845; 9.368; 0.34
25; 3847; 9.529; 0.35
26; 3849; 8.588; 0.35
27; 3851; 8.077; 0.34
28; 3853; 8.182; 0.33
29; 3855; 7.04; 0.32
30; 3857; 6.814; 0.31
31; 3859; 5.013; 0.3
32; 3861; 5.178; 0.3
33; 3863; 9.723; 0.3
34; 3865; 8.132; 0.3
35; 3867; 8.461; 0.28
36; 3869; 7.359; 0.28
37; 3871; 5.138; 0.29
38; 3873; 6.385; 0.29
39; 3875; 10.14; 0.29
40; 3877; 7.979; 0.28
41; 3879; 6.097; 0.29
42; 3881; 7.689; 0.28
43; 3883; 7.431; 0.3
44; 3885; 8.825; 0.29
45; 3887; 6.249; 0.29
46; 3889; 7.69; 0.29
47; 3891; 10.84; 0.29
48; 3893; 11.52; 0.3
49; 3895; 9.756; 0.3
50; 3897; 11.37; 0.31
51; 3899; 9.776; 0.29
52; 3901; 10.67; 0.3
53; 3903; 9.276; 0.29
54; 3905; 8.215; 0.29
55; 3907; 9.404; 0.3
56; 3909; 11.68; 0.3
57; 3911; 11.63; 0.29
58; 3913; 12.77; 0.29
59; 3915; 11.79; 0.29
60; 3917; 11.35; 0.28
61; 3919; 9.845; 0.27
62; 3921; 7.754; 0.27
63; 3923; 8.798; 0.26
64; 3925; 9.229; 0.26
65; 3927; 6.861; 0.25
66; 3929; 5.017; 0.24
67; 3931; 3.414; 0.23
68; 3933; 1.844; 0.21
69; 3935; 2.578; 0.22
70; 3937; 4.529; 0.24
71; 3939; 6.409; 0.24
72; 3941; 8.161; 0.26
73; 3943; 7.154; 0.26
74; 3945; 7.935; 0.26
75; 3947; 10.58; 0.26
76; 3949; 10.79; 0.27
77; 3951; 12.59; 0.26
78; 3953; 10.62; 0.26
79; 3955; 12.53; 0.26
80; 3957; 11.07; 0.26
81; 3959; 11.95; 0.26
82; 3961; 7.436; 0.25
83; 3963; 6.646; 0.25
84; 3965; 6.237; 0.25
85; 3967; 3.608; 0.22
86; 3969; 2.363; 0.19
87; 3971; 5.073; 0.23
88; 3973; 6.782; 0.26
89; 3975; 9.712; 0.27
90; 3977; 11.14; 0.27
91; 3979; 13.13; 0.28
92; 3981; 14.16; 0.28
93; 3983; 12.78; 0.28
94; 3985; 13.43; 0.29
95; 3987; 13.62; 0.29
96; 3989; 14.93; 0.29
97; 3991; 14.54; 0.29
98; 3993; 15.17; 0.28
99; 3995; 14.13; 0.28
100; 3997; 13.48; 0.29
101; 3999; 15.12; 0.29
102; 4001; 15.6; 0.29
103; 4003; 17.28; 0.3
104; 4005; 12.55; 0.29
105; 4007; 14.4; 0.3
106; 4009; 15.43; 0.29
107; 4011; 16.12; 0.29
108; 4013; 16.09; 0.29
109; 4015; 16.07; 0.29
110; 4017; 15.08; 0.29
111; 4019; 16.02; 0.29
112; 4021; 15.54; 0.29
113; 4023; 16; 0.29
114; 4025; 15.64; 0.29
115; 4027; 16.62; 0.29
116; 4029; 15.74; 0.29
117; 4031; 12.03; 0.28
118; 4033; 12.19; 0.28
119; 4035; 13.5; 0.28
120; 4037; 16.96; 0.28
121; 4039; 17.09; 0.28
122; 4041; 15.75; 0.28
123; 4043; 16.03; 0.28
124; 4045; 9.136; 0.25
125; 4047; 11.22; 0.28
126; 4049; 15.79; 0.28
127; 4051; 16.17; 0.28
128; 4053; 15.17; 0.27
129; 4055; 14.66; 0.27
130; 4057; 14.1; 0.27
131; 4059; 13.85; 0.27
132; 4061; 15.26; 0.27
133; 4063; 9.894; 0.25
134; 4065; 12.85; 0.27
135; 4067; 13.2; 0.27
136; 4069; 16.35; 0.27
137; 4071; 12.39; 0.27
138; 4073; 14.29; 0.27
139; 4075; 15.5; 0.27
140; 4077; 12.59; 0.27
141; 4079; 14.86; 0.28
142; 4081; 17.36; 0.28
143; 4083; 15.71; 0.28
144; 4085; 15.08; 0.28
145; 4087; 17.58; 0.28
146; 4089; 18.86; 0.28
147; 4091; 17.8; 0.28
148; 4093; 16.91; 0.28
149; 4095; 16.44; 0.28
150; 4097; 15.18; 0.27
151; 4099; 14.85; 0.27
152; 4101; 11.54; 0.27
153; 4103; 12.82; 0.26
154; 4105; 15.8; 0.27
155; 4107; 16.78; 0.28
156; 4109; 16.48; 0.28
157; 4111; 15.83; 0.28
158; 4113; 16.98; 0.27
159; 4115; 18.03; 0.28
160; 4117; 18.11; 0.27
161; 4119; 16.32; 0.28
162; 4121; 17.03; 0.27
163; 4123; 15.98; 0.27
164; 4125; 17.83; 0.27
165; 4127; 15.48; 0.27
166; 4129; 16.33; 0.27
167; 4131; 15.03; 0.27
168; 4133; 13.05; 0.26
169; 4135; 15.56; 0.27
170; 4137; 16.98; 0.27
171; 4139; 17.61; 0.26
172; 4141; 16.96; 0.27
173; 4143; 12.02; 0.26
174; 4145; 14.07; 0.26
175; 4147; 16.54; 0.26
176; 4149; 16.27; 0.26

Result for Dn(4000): 2.0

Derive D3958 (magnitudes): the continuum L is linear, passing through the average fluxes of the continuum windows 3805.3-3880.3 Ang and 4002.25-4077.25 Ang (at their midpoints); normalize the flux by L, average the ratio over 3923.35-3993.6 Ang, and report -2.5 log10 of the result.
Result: 0.29 mag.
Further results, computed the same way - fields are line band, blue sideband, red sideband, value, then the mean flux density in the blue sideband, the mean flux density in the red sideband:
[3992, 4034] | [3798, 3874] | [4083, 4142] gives -0.164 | 7.25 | 16.2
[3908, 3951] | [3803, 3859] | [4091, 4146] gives 0.221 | 7.17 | 15.8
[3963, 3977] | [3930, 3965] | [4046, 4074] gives 0.448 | 7.96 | 13.9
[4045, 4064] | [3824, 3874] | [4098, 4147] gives -0.024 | 6.55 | 15.7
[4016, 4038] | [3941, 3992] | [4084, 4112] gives -0.185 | 10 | 15.9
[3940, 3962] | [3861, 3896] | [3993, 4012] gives 0.200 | 8.11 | 14.9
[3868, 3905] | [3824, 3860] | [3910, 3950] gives -0.196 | 6.3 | 7.92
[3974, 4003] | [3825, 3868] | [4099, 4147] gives -0.209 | 6.65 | 15.8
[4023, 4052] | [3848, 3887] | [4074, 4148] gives -0.100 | 7.46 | 15.9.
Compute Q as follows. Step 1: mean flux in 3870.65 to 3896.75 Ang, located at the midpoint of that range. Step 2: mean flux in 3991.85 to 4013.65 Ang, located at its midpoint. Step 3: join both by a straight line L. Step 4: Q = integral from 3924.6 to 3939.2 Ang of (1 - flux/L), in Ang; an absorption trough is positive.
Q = 8.29 Ang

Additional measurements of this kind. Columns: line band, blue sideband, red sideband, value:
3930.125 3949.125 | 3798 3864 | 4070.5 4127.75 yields 8.2 Ang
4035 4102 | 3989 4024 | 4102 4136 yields 3.6 Ang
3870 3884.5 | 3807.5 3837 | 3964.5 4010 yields 1.8 Ang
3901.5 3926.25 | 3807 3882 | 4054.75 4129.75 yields -2.0 Ang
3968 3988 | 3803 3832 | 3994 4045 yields 5.0 Ang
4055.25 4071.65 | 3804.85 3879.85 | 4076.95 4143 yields 1.0 Ang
